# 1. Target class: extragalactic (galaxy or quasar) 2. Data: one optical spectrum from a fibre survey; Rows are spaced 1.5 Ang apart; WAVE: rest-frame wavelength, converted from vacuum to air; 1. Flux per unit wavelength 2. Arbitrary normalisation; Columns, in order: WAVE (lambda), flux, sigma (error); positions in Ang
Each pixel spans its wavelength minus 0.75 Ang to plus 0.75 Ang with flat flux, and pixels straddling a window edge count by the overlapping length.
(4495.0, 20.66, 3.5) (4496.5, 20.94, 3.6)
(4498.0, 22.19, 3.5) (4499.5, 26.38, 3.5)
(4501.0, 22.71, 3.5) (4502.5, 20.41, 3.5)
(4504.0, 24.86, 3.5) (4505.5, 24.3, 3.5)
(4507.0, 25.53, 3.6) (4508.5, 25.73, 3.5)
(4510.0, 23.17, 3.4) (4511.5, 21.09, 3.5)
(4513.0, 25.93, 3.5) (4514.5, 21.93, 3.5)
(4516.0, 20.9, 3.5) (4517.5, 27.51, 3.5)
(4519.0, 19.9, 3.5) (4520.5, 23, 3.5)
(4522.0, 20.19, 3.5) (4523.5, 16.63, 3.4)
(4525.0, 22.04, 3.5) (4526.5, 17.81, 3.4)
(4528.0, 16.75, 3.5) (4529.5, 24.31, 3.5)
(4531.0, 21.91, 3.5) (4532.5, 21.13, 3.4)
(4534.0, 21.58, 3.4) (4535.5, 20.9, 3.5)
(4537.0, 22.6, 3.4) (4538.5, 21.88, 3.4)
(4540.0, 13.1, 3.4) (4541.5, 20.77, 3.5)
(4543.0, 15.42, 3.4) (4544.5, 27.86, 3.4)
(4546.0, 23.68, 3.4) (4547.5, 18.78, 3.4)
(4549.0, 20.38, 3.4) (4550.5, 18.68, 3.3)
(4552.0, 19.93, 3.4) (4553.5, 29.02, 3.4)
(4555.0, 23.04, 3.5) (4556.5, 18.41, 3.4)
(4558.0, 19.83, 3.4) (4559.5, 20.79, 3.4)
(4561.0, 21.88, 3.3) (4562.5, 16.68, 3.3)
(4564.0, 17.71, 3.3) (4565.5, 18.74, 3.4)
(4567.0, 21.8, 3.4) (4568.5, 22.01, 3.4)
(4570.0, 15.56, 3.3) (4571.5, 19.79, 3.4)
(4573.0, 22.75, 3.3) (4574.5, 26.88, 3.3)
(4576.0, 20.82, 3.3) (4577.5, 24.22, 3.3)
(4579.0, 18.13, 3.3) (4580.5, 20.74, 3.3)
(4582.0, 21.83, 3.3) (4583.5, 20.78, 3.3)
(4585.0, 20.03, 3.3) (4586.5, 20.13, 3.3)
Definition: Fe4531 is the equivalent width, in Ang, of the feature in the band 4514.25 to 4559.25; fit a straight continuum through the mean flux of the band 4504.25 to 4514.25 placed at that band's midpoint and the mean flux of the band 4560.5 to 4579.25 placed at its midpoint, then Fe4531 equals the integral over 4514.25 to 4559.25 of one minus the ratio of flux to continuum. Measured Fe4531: 3.1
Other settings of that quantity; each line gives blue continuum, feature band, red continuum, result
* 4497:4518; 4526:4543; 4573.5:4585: 2.15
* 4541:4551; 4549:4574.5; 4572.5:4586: 0.80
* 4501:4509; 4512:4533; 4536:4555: 1.22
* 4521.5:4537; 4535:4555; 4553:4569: -0.47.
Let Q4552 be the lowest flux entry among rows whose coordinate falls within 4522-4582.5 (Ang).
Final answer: 13.1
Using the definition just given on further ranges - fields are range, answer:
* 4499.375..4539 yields 16.63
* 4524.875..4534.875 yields 16.75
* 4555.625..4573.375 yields 15.56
